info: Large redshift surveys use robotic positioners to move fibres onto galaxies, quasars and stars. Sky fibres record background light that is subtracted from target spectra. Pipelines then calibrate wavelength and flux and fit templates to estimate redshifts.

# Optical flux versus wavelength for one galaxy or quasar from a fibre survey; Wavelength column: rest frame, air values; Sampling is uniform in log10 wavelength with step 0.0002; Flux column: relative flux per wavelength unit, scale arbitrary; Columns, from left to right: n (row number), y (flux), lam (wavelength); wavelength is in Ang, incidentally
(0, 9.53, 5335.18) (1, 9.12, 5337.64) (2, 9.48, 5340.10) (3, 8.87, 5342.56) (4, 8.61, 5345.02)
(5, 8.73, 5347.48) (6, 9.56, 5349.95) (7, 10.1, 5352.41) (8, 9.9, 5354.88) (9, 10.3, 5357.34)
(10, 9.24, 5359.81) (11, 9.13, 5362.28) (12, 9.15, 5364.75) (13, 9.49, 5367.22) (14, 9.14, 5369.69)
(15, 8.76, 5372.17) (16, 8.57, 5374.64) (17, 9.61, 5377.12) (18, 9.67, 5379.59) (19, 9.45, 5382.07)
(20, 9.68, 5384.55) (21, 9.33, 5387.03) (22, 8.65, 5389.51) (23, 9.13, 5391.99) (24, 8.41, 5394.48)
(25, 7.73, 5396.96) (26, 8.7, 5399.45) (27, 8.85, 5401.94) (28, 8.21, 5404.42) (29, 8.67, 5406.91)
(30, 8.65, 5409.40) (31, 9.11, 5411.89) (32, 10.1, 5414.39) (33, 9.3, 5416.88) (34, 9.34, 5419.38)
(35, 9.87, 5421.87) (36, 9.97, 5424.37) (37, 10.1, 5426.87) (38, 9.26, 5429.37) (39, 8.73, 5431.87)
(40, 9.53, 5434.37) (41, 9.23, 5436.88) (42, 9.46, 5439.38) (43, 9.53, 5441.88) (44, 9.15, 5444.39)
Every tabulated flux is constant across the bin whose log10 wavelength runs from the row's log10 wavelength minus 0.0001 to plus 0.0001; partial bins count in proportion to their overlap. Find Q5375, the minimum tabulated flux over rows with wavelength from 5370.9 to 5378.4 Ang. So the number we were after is 8.57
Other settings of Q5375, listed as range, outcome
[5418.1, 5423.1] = 9.34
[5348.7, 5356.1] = 9.56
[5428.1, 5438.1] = 8.73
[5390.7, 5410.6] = 7.73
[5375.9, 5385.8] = 9.45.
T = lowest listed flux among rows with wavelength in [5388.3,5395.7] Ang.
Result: 8.41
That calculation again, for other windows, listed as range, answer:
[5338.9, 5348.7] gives 8.61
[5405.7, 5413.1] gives 8.65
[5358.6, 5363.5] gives 9.13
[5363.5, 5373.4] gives 8.76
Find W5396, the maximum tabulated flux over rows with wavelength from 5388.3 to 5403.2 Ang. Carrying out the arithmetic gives 9.13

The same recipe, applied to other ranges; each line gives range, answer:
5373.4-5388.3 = 9.68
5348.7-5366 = 10.3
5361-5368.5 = 9.49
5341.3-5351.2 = 9.56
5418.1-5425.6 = 9.97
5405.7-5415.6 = 10.1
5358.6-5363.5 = 9.24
